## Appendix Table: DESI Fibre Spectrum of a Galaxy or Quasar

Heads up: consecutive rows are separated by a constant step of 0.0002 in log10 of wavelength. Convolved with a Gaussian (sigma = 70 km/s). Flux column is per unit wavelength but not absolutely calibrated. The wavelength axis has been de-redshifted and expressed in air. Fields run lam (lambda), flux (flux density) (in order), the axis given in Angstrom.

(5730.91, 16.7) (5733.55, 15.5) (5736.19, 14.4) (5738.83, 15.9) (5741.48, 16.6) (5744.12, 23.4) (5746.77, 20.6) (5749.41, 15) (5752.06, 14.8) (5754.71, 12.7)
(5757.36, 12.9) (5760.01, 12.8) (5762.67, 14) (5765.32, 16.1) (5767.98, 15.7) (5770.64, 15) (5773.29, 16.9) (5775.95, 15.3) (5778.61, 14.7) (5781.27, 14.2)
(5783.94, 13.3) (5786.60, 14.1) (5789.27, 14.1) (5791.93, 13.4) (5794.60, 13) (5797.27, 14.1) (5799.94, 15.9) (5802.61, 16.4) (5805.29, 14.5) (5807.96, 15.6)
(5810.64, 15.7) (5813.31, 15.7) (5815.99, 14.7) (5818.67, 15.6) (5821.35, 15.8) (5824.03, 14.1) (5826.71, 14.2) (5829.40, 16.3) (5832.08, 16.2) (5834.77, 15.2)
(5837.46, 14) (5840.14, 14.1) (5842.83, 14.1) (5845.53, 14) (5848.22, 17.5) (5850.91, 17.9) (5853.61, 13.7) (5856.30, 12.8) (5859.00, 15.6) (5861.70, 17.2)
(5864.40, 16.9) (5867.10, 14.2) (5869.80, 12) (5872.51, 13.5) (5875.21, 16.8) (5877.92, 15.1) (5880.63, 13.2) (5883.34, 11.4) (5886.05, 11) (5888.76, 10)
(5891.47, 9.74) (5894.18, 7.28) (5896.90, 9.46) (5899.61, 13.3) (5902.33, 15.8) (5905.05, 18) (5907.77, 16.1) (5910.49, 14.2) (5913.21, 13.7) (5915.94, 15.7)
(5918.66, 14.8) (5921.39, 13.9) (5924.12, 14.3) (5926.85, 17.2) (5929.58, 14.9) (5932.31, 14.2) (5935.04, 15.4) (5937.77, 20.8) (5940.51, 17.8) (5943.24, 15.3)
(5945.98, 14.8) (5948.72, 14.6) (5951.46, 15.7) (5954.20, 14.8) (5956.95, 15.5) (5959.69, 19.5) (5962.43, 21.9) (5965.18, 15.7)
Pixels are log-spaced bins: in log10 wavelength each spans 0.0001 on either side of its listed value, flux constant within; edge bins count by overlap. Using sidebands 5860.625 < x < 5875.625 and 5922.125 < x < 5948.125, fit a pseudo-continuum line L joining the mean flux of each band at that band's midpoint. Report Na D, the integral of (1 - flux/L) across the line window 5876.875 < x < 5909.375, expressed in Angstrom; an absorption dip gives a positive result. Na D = 6.0 Angstrom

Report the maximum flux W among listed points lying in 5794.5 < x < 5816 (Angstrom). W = 16.4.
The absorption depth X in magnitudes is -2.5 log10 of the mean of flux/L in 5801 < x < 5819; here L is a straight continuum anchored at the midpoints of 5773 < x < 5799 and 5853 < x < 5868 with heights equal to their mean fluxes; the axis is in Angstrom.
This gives -0.07 mag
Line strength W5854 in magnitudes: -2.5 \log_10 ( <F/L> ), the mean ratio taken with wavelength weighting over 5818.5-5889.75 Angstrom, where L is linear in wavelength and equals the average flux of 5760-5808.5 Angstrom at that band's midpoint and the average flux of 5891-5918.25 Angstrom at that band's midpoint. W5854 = -0.04 mag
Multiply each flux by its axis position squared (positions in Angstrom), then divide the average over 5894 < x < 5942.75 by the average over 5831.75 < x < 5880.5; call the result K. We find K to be 1.0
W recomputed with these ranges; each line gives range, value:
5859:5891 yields 17.2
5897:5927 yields 18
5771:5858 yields 17.9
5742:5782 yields 23.4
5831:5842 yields 16.2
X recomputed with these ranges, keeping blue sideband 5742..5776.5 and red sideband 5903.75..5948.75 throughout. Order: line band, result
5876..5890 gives 0.26 mag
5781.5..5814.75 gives 0.08 mag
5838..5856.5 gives 0.05 mag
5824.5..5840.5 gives 0.05 mag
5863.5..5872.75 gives 0.12 mag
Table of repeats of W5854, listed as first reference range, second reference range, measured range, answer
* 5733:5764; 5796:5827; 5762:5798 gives 0.06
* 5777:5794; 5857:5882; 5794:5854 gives -0.06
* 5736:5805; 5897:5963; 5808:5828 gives 0.01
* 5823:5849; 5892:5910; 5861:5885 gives -0.03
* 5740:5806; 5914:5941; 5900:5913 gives 0.01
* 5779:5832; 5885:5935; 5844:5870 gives -0.08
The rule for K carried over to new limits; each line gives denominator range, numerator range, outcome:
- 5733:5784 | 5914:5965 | 1.11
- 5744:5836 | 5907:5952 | 1.08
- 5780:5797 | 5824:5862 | 1.12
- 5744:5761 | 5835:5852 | 1.01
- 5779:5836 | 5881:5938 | 0.96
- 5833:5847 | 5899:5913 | 1.10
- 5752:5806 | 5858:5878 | 1.08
